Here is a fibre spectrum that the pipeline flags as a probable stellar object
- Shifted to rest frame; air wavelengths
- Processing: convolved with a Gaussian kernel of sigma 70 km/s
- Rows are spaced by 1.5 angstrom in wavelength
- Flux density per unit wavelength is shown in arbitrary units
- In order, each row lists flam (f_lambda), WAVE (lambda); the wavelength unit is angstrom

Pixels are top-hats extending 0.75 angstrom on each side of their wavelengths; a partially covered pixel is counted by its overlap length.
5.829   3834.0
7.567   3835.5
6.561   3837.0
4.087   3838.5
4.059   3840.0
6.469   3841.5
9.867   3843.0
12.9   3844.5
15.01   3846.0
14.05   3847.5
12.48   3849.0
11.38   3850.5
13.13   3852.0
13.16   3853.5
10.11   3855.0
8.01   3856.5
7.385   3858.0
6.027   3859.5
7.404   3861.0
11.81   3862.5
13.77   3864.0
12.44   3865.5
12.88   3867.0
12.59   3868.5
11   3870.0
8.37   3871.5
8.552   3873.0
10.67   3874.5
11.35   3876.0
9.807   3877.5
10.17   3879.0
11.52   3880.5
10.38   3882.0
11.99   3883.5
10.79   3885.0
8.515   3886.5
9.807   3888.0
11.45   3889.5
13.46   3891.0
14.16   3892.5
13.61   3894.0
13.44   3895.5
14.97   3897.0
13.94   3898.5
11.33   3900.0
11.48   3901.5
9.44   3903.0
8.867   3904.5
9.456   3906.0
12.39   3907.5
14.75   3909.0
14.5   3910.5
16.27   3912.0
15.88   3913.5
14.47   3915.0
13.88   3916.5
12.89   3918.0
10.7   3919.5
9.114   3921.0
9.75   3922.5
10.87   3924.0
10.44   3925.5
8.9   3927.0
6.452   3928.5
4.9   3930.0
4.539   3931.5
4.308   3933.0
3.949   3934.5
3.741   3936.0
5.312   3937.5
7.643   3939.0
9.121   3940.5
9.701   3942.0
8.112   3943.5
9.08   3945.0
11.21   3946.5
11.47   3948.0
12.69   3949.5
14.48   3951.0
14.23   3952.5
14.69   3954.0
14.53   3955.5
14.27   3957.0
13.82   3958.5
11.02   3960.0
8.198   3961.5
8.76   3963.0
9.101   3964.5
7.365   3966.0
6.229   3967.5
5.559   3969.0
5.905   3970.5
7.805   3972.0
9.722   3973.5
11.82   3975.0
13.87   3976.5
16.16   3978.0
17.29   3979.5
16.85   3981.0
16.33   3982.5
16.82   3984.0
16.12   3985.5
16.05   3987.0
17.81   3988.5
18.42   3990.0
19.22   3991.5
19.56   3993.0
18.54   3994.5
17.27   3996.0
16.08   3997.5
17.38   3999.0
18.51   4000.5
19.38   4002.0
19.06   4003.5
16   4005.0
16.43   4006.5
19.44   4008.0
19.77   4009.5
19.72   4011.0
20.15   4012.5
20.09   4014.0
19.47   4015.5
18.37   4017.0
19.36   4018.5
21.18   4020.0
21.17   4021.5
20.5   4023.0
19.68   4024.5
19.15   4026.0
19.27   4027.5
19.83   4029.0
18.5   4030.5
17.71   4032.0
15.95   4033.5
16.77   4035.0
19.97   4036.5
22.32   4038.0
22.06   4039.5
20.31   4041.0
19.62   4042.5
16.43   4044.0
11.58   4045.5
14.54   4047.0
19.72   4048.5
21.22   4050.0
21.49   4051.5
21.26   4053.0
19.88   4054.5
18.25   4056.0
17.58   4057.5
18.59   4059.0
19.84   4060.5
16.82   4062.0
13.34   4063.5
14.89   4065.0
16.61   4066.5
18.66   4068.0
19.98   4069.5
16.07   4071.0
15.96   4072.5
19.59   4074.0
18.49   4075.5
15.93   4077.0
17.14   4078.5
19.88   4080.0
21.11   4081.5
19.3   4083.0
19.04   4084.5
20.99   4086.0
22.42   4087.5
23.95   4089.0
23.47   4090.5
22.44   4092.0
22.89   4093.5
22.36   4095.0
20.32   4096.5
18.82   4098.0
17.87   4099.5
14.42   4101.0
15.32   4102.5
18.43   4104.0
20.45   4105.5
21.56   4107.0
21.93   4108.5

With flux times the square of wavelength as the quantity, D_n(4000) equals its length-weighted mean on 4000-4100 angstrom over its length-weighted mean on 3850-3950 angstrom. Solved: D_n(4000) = 2.0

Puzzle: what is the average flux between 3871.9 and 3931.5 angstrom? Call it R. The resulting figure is 11.3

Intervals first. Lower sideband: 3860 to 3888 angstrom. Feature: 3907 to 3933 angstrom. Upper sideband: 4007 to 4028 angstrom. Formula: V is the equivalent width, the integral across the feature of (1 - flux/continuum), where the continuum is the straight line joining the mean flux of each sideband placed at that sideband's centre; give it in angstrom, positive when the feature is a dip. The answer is 4.7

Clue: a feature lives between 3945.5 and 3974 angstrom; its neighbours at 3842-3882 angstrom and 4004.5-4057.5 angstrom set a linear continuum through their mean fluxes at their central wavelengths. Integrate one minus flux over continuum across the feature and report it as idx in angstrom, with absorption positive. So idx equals 9.1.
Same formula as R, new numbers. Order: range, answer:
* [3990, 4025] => 19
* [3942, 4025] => 15.1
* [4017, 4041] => 19.5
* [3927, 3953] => 8.25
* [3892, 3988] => 11.2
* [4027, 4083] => 18.3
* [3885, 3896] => 11.9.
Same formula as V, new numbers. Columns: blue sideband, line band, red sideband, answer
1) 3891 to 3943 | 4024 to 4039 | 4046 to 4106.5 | -2.2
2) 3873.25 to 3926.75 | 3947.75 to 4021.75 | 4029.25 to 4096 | 2.1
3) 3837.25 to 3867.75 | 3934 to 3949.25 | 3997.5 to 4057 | 6.8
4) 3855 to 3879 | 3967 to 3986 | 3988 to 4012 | 5.1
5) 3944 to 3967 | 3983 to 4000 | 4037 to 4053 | -3.5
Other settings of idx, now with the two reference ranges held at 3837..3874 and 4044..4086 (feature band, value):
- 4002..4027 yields -4.9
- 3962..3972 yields 5.0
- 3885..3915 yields -1.6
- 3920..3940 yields 9.2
